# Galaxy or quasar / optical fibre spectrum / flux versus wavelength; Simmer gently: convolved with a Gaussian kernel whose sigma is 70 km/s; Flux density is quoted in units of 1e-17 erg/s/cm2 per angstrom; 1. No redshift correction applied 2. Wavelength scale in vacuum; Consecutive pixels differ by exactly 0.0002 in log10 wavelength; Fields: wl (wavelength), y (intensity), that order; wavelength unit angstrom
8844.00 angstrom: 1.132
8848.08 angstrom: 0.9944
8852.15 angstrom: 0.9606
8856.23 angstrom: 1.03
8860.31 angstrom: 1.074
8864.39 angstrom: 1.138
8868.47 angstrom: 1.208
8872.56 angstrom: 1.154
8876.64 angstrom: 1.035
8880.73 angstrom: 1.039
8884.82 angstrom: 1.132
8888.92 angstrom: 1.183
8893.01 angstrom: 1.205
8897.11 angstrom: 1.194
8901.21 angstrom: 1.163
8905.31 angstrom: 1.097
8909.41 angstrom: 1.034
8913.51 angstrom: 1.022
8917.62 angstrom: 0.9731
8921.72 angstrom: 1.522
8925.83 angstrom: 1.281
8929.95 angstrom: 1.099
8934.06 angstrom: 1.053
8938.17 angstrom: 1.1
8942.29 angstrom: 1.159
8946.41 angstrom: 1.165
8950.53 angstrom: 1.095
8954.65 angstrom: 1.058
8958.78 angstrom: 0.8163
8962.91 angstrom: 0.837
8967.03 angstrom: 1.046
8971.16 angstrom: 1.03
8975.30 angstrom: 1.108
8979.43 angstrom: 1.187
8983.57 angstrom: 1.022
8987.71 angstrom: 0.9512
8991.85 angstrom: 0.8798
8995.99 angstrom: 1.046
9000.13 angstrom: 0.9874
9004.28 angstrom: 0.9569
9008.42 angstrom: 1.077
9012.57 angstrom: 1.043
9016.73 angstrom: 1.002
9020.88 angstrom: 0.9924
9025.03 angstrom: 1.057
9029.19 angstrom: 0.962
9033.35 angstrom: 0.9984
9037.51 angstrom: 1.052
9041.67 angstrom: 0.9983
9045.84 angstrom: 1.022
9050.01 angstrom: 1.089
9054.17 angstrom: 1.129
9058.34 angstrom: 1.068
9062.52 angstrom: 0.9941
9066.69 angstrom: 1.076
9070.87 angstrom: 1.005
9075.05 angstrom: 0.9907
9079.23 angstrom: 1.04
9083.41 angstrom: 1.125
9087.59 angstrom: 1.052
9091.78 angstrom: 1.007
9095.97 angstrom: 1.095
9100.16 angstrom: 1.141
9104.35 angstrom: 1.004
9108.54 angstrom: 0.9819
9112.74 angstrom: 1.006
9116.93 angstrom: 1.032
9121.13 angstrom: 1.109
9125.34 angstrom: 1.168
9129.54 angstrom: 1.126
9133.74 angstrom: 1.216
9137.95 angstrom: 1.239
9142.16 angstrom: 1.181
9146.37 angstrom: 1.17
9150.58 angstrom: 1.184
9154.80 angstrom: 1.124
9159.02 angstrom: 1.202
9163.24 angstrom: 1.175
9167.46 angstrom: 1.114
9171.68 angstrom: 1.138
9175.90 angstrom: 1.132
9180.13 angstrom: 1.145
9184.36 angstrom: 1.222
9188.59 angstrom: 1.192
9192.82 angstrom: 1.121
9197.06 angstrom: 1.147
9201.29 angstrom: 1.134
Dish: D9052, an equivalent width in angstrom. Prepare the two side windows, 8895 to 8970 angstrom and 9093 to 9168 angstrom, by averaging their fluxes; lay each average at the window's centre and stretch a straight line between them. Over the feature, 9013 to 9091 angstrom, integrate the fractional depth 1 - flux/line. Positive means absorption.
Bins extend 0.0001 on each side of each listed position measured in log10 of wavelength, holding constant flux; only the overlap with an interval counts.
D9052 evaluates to 5.4 angstrom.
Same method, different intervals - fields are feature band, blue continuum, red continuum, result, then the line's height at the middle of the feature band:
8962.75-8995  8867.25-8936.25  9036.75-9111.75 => 2.34 angstrom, 1.1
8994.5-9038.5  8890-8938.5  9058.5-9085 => 2.55 angstrom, 1.08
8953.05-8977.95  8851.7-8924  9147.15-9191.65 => 3.26 angstrom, 1.13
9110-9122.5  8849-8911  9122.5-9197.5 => 1.24 angstrom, 1.16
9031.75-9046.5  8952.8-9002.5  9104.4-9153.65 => 0.43 angstrom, 1.05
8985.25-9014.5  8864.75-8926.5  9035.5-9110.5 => 2.60 angstrom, 1.09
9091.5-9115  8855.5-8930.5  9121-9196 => 2.40 angstrom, 1.16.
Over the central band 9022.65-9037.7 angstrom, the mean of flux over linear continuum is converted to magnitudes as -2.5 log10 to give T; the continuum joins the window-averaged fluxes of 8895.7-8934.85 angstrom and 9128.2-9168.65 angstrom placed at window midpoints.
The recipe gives 0.15 mag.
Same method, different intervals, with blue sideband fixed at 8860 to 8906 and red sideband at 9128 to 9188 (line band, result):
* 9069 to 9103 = 0.10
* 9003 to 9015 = 0.12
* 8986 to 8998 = 0.20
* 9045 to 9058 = 0.07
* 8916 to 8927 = -0.11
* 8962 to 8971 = 0.18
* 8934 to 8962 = 0.09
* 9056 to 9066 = 0.12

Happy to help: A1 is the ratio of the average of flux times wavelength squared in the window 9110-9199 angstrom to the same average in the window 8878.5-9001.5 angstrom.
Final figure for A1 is 1.1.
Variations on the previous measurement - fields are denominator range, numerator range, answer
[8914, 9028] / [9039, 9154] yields 1.06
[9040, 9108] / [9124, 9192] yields 1.13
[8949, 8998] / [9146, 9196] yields 1.20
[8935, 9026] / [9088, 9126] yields 1.06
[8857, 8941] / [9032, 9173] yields 1.01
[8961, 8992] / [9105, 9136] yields 1.11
